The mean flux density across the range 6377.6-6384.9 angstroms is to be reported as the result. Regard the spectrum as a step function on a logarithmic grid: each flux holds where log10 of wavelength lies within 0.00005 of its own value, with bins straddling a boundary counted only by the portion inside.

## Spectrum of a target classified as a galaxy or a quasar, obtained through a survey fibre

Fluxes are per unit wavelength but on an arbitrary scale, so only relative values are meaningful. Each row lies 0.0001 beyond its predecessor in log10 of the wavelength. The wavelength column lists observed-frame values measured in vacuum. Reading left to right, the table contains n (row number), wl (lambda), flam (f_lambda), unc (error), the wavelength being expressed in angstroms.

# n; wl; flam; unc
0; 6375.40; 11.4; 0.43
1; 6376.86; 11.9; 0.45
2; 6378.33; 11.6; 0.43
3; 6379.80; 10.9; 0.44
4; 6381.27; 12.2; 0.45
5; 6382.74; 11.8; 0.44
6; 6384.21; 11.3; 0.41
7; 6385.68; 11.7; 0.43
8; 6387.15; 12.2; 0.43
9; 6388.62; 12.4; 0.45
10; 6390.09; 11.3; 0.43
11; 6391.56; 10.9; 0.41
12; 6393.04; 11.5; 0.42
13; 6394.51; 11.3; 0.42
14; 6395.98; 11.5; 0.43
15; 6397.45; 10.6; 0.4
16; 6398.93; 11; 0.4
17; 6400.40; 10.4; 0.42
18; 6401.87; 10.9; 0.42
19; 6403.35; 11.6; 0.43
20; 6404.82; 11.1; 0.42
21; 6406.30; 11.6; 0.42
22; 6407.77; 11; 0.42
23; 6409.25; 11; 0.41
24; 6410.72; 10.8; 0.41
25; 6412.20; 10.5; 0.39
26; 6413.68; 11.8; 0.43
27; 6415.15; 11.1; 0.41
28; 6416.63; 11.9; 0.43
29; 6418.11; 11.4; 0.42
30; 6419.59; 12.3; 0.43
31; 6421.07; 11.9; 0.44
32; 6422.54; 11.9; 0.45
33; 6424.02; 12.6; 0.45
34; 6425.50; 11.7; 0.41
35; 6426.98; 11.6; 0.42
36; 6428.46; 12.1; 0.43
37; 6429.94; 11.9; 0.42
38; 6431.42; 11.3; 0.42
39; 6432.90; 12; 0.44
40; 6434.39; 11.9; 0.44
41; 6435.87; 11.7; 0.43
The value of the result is 11.6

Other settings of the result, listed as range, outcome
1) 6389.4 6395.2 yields 11.2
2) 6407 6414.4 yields 11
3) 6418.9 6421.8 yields 12.1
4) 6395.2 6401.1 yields 10.9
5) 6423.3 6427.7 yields 12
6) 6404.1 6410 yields 11.2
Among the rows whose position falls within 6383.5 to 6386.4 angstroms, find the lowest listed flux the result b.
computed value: 11.3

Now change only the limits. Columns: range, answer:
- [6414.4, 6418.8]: 11.1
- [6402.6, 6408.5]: 11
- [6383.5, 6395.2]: 10.9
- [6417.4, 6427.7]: 11.4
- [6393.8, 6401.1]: 10.4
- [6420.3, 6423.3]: 11.9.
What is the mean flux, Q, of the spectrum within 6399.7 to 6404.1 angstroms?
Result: 11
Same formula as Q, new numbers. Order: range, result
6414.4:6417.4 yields 11.5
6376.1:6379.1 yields 11.8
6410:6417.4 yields 11.2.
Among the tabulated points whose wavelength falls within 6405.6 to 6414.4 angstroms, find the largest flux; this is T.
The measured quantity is 11.8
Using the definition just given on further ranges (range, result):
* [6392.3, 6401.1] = 11.5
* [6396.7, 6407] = 11.6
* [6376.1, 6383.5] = 12.2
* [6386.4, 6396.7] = 12.4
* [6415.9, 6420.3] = 12.3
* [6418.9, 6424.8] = 12.6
